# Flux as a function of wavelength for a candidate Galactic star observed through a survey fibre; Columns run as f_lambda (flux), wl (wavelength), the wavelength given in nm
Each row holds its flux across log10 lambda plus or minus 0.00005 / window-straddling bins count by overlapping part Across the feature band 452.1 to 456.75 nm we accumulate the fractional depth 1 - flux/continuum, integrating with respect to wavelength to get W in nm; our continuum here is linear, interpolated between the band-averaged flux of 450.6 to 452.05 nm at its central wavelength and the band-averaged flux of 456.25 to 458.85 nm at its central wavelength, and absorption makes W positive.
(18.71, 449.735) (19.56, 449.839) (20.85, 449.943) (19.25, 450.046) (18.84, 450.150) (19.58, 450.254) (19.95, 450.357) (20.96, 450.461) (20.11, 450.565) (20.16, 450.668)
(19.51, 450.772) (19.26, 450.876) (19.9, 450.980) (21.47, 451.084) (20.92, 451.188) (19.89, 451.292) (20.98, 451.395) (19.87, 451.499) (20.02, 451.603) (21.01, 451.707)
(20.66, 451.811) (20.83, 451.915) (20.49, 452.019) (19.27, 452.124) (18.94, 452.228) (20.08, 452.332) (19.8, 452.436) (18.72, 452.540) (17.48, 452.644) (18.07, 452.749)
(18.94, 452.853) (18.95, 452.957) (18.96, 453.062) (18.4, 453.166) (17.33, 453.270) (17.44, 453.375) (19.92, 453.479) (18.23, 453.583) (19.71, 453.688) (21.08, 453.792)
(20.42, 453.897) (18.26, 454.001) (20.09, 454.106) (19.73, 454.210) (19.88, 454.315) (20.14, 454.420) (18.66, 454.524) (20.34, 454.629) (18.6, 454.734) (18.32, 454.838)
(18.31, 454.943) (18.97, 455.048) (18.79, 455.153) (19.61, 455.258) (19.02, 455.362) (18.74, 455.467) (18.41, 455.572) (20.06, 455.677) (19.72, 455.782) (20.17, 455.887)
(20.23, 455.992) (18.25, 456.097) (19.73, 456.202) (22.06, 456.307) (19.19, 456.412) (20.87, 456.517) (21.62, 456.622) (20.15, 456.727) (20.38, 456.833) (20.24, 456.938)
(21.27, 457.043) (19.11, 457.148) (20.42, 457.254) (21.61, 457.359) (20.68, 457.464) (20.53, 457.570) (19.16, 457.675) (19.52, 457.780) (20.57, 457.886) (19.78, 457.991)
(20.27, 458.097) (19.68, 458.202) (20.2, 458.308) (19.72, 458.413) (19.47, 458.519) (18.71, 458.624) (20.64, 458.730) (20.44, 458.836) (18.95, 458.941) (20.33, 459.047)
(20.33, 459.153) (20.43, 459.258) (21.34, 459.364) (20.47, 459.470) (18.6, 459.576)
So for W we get 0.22 nm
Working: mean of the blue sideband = 20.4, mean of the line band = 19.3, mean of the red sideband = 20.2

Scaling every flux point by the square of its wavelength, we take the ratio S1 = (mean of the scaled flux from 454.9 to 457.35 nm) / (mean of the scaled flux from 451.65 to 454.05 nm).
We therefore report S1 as 1.04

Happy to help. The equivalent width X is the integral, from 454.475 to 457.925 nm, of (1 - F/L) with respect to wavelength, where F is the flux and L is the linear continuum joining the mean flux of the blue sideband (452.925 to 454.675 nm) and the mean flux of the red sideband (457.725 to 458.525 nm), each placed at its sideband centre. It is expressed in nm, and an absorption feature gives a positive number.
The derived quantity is -0.029 nm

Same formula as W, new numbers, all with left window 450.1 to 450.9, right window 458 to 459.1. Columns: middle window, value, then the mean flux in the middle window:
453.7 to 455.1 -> 0.03 nm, 19.5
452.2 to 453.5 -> 0.08 nm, 18.7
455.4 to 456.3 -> 0.01 nm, 19.5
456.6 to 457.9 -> -0.04 nm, 20.4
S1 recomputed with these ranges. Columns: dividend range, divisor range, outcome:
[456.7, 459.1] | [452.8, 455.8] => 1.07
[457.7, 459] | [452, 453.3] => 1.08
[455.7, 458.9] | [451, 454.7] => 1.05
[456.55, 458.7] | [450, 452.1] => 1.03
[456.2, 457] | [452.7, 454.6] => 1.09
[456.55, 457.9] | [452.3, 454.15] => 1.09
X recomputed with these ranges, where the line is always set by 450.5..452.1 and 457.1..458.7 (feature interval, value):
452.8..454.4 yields 0.08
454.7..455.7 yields 0.06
